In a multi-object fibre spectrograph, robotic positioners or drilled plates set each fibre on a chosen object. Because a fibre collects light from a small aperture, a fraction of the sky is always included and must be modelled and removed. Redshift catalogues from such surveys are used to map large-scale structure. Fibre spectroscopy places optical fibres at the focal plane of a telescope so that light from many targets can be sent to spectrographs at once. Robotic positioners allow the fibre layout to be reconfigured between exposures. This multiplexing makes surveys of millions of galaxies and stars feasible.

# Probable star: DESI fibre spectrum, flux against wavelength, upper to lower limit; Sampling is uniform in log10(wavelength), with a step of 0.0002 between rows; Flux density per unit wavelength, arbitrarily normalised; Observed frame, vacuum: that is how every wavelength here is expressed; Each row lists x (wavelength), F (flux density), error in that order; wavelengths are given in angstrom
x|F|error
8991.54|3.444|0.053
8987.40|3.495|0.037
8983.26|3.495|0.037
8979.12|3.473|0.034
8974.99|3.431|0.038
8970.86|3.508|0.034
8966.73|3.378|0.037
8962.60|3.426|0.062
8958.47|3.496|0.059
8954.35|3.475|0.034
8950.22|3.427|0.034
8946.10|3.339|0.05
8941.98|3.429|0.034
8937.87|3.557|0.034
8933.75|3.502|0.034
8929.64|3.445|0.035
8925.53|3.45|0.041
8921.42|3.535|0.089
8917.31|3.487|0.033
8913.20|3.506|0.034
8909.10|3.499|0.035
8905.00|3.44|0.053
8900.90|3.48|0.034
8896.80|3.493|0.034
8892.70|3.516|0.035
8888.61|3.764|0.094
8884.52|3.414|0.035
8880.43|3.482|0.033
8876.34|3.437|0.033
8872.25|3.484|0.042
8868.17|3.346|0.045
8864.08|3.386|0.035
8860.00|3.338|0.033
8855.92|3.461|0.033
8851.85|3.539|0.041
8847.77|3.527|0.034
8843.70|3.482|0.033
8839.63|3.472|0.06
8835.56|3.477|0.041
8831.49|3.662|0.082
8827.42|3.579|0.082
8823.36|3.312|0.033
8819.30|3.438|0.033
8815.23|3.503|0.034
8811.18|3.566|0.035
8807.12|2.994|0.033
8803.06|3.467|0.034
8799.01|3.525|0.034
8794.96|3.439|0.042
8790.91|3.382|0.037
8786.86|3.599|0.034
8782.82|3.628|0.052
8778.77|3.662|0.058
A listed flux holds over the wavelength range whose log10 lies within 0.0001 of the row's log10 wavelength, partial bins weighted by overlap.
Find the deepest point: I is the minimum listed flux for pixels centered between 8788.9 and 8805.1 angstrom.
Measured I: 3.382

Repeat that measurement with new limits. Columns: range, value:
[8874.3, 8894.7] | 3.414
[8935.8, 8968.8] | 3.339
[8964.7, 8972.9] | 3.378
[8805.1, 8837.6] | 2.994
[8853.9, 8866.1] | 3.338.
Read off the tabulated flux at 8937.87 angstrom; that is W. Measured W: 3.557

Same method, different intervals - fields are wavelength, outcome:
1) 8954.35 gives 3.475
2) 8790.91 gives 3.382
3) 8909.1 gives 3.499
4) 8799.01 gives 3.525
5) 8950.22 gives 3.427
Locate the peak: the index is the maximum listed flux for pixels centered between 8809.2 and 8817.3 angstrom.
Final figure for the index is 3.566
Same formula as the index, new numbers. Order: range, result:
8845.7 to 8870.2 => 3.539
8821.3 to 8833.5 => 3.662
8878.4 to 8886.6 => 3.482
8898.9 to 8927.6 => 3.535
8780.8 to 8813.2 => 3.628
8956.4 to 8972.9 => 3.508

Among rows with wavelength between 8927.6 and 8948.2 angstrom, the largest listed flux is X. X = 3.557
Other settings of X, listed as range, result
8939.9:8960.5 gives 3.496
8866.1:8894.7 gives 3.764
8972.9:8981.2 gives 3.473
